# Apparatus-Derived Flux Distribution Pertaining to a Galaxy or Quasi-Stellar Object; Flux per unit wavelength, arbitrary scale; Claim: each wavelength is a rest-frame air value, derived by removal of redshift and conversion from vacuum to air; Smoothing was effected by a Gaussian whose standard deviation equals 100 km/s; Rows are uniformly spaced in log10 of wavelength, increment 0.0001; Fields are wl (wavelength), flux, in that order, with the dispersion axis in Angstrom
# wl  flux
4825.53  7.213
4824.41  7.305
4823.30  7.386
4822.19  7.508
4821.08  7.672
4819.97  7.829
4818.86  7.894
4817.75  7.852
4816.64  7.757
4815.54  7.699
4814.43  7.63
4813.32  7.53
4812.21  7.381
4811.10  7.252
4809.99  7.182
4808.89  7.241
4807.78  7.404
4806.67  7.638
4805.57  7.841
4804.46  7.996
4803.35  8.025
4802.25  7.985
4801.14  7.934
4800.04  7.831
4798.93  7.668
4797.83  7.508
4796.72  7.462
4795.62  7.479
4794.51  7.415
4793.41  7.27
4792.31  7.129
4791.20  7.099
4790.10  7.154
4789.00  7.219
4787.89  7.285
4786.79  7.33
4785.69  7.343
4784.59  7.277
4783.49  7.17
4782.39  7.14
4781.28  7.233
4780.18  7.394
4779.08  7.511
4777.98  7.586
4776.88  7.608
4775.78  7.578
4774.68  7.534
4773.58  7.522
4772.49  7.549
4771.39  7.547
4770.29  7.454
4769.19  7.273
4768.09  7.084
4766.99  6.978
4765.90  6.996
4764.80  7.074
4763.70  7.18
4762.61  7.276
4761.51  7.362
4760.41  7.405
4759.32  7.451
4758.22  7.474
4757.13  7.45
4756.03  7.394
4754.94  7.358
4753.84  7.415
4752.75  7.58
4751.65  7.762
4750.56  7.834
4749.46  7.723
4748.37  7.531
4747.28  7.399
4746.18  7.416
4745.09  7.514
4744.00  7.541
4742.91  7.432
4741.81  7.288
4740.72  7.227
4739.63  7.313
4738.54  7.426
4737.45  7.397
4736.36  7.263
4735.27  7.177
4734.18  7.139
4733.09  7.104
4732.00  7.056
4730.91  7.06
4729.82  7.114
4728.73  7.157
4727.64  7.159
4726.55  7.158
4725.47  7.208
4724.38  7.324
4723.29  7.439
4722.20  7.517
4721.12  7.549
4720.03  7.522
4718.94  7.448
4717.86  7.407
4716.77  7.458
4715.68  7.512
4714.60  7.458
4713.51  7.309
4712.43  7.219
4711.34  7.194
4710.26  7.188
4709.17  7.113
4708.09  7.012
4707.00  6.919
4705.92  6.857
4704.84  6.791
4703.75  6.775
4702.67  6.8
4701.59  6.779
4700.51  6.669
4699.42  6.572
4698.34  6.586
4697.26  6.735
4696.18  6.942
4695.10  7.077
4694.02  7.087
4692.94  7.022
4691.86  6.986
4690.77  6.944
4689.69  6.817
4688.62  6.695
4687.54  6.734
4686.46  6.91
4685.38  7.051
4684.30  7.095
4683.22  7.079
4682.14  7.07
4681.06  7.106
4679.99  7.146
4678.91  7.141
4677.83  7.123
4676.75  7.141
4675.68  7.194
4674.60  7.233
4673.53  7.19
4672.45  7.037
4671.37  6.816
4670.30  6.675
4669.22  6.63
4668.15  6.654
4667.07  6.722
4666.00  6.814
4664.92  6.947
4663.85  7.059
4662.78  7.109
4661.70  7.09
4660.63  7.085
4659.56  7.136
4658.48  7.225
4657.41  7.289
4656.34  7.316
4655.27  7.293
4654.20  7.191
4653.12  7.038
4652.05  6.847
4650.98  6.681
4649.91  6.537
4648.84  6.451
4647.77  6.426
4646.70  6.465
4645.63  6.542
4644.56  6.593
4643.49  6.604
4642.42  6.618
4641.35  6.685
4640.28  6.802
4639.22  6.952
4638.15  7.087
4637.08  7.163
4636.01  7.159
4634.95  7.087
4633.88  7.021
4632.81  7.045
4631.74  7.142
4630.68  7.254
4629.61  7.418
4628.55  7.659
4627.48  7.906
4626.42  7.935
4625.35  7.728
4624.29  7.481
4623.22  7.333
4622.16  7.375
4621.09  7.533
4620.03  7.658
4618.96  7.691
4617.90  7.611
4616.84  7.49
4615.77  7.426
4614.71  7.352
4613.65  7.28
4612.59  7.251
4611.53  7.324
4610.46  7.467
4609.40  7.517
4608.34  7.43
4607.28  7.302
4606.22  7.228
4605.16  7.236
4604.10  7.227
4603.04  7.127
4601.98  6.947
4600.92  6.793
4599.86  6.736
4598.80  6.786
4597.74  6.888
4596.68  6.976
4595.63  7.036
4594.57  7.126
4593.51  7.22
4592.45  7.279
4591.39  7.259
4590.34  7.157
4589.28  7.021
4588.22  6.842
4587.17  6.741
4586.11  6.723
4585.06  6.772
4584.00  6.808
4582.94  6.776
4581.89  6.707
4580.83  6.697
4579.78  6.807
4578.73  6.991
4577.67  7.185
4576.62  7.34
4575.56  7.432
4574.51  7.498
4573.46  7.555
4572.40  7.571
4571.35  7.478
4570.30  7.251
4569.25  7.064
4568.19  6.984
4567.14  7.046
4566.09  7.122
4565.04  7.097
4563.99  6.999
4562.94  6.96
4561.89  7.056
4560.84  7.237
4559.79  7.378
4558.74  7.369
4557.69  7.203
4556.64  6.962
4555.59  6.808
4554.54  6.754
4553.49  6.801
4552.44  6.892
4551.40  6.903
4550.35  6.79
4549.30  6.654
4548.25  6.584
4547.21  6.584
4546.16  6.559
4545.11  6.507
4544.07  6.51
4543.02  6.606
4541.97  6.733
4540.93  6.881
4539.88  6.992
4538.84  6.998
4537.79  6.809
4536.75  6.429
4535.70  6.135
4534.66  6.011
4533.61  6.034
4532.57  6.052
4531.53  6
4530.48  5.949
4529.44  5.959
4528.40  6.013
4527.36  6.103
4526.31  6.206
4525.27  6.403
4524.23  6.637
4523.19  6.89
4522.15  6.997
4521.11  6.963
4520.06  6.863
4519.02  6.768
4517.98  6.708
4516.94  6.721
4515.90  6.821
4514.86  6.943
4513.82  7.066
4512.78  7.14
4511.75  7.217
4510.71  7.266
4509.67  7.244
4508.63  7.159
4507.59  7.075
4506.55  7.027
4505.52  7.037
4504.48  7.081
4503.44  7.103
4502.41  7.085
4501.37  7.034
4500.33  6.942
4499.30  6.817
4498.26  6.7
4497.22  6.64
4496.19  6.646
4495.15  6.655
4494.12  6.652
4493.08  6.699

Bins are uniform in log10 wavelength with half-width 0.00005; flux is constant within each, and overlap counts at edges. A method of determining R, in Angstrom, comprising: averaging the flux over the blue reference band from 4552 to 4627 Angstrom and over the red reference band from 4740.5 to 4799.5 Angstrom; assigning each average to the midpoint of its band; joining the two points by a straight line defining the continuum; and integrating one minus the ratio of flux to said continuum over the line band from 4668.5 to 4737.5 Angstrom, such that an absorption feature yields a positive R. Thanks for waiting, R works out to 2.2 Angstrom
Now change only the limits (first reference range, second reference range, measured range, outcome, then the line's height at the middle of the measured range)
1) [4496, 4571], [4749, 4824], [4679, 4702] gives 1.0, 7.21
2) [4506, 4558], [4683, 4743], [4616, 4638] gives -1.7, 6.91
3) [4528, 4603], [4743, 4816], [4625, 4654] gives 0.3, 7.06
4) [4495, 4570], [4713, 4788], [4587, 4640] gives -1.9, 7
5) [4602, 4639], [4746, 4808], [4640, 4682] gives 2.7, 7.39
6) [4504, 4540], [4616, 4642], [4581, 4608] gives 0.5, 7.12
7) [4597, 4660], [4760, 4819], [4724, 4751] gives 0.1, 7.35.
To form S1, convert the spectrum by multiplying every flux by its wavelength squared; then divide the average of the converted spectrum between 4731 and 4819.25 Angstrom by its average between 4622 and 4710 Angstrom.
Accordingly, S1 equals 1.11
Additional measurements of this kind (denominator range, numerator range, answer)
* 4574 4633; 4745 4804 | 1.11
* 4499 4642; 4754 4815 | 1.16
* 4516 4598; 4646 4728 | 1.09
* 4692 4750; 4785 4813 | 1.08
